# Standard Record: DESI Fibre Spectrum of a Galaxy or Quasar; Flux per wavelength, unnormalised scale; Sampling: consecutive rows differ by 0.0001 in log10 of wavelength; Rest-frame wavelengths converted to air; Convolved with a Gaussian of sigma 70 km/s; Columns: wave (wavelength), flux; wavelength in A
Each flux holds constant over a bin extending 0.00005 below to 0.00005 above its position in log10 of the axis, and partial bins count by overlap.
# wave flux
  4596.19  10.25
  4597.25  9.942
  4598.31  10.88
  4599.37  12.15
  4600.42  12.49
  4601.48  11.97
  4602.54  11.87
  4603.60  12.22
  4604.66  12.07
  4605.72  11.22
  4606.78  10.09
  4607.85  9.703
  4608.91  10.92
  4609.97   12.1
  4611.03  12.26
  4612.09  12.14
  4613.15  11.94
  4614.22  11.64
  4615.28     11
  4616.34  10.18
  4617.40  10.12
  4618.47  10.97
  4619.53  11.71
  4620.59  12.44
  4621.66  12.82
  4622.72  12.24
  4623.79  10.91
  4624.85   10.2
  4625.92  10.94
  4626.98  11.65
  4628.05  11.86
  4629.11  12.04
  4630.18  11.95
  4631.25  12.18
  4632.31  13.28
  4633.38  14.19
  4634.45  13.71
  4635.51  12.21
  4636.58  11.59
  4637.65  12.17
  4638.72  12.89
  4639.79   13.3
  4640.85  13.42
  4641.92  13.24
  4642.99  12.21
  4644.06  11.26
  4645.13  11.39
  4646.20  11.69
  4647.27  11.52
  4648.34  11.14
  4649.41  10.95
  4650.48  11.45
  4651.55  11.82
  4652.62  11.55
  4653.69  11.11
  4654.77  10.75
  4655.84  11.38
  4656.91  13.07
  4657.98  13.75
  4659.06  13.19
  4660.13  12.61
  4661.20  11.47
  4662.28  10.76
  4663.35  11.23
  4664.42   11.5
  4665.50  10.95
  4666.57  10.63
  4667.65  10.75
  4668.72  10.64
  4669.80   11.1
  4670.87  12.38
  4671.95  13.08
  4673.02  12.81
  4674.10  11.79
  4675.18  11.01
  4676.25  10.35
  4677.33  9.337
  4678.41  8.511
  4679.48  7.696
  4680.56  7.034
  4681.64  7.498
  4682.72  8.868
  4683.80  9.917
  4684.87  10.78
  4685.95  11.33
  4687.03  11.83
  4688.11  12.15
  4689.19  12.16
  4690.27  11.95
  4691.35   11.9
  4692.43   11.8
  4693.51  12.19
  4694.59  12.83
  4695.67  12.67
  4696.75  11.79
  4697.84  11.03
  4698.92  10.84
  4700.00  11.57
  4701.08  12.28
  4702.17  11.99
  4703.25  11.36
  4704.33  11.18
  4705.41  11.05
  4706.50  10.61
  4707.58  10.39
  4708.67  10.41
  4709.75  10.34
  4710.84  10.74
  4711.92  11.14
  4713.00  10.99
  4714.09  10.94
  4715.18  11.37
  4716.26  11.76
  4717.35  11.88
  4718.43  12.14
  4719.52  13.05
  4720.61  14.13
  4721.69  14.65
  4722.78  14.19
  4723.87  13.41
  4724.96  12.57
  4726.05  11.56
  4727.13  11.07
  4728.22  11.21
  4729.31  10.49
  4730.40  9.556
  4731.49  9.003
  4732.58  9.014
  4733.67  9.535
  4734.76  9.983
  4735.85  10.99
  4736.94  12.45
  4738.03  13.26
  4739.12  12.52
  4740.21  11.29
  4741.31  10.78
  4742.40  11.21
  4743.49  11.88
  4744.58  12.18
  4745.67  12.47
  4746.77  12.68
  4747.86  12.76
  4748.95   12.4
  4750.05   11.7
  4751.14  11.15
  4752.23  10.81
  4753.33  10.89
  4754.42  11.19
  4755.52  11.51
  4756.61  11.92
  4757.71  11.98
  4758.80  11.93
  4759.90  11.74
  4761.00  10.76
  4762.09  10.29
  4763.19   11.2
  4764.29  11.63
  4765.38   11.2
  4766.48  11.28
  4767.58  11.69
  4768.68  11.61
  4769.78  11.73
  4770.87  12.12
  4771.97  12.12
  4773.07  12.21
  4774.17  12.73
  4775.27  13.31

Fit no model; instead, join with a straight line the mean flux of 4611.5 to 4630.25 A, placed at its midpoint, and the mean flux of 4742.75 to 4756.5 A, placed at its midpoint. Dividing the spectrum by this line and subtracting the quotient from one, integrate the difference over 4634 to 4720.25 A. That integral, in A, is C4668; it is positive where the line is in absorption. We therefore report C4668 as 1.5 A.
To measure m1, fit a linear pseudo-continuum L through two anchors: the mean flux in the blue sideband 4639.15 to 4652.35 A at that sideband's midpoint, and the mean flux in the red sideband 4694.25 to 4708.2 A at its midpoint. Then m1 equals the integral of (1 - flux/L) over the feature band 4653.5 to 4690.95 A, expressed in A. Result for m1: 2.3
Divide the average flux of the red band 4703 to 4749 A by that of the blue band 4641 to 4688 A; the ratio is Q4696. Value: 1.04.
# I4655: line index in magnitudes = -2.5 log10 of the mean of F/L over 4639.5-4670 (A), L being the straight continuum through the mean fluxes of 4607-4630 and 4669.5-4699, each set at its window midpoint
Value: -0.05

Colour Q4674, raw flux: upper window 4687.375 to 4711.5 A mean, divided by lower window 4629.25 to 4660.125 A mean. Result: 0.94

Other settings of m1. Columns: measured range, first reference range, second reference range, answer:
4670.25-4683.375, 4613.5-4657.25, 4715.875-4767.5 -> 1.9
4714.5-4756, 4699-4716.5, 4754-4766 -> -1.6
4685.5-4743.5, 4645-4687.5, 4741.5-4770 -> -1.2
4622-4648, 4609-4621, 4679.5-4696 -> -2.0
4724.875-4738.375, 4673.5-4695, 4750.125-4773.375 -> 0.5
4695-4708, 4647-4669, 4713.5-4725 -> 1.0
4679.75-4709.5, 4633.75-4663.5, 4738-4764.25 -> 2.1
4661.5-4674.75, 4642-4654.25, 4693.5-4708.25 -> 0.1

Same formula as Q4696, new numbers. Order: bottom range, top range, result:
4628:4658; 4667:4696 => 0.90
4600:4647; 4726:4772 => 0.96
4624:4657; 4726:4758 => 0.94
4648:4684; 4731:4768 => 1.04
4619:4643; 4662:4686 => 0.85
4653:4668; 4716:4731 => 1.05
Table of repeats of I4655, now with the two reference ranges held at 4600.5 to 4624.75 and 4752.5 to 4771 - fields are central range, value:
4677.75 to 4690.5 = 0.155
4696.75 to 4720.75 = 0.006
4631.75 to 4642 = -0.136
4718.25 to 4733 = -0.040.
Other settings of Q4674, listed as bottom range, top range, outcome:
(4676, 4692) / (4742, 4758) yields 1.17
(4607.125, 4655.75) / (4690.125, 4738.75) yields 0.98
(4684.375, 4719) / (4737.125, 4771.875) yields 1.02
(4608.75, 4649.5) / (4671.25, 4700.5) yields 0.92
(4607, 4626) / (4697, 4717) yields 0.98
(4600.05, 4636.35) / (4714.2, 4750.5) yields 1.00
